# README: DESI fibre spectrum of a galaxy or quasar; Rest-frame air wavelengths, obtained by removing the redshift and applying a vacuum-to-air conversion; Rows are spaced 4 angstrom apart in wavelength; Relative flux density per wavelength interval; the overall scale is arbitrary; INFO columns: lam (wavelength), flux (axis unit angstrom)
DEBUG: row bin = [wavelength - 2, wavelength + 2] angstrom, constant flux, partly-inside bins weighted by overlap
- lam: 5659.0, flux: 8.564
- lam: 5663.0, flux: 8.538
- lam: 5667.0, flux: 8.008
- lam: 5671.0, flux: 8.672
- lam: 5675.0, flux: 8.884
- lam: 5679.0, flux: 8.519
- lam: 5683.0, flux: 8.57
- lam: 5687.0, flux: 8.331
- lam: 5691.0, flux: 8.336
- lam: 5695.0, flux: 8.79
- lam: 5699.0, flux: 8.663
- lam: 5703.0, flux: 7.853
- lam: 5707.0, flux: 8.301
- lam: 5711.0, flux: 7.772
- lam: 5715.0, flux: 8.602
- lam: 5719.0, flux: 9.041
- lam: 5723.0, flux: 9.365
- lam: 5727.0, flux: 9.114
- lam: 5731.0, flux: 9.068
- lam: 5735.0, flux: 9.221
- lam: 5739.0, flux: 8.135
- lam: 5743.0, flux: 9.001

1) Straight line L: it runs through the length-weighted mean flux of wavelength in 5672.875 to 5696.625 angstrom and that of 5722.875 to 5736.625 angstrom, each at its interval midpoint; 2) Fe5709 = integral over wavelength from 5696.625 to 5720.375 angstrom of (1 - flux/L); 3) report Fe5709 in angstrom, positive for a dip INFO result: 1.4 angstrom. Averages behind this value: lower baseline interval 8.57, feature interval 8.36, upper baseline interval 9.17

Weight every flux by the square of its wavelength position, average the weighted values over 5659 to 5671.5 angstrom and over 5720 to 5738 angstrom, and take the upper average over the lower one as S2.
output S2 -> 1.11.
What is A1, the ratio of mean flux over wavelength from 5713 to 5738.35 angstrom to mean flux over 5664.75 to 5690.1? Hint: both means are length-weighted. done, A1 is 1.06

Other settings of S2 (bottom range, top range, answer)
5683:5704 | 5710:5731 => 1.06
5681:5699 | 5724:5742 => 1.06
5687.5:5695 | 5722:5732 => 1.10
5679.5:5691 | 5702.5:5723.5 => 1.01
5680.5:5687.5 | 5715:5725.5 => 1.08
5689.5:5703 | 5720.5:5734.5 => 1.09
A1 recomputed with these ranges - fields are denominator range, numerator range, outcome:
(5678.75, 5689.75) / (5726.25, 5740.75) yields 1.05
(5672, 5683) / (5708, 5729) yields 1.01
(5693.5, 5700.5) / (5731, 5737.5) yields 1.04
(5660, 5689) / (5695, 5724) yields 1.00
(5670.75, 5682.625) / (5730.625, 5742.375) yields 1.01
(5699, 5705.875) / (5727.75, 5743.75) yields 1.09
